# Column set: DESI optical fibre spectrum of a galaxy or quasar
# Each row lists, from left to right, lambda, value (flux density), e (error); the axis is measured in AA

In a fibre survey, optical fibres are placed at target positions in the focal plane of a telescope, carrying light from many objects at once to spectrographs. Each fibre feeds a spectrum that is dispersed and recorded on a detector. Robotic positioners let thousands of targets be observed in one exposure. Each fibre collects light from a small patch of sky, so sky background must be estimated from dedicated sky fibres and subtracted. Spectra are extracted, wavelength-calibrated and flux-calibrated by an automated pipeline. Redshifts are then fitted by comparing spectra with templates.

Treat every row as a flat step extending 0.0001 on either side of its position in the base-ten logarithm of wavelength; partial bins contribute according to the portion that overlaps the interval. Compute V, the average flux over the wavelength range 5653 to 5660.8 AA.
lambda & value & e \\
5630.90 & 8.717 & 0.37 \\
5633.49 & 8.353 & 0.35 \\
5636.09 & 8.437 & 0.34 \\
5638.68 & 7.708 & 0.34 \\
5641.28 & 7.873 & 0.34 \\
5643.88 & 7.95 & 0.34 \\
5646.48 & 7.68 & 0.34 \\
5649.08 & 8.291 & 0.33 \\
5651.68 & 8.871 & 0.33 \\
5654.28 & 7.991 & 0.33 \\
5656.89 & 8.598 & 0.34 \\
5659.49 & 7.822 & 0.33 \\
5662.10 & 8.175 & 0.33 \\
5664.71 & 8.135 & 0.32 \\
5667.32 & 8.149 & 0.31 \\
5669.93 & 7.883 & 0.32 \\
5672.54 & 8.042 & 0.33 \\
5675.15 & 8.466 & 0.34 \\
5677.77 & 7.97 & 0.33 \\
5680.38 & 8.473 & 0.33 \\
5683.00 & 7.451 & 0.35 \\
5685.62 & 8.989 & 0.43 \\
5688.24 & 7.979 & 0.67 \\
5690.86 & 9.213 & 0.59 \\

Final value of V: 8.13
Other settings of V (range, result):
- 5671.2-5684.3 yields 8.08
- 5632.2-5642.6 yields 8.09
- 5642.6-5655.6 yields 8.16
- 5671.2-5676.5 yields 8.25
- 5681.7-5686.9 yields 8.21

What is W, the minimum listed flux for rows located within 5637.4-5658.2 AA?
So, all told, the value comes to 7.68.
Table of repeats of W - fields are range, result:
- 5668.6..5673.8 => 7.883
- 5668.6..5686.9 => 7.451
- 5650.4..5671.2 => 7.822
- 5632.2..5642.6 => 7.708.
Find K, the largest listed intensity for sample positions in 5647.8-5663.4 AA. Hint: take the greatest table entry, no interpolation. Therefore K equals 8.871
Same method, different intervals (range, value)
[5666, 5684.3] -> 8.473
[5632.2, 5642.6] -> 8.437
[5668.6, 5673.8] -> 8.042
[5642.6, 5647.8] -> 7.95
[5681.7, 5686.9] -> 8.989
